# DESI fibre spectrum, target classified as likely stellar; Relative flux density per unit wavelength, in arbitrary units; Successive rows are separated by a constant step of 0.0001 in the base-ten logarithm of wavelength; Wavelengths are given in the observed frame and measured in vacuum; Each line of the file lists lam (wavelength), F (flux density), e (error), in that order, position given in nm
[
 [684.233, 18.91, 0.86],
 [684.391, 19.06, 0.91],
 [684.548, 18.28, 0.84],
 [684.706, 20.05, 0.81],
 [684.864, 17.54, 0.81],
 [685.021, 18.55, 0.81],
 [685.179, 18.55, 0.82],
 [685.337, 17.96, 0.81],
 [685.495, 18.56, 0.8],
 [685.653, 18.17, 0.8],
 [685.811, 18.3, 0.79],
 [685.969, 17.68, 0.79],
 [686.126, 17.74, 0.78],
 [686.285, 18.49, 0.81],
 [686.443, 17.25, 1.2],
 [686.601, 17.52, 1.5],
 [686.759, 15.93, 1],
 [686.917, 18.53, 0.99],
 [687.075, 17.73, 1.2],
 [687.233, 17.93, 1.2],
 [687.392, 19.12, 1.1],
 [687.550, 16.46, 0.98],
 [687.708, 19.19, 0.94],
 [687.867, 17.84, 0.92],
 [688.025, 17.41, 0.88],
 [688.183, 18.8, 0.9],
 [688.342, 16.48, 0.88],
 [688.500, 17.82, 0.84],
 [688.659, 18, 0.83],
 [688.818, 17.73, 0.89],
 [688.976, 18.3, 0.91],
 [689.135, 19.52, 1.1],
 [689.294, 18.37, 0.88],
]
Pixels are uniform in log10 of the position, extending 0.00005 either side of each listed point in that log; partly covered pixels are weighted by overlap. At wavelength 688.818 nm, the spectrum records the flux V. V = 17.73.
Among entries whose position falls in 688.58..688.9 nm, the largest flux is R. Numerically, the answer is 18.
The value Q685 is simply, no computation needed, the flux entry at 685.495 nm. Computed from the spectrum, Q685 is 18.56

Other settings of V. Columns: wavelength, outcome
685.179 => 18.55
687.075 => 17.73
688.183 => 18.8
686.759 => 15.93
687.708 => 19.19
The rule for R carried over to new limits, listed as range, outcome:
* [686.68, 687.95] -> 19.19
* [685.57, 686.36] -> 18.49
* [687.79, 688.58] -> 18.8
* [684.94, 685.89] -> 18.56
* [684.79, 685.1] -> 18.55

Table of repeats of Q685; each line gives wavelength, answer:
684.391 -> 19.06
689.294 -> 18.37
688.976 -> 18.3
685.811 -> 18.3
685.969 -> 17.68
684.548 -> 18.28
